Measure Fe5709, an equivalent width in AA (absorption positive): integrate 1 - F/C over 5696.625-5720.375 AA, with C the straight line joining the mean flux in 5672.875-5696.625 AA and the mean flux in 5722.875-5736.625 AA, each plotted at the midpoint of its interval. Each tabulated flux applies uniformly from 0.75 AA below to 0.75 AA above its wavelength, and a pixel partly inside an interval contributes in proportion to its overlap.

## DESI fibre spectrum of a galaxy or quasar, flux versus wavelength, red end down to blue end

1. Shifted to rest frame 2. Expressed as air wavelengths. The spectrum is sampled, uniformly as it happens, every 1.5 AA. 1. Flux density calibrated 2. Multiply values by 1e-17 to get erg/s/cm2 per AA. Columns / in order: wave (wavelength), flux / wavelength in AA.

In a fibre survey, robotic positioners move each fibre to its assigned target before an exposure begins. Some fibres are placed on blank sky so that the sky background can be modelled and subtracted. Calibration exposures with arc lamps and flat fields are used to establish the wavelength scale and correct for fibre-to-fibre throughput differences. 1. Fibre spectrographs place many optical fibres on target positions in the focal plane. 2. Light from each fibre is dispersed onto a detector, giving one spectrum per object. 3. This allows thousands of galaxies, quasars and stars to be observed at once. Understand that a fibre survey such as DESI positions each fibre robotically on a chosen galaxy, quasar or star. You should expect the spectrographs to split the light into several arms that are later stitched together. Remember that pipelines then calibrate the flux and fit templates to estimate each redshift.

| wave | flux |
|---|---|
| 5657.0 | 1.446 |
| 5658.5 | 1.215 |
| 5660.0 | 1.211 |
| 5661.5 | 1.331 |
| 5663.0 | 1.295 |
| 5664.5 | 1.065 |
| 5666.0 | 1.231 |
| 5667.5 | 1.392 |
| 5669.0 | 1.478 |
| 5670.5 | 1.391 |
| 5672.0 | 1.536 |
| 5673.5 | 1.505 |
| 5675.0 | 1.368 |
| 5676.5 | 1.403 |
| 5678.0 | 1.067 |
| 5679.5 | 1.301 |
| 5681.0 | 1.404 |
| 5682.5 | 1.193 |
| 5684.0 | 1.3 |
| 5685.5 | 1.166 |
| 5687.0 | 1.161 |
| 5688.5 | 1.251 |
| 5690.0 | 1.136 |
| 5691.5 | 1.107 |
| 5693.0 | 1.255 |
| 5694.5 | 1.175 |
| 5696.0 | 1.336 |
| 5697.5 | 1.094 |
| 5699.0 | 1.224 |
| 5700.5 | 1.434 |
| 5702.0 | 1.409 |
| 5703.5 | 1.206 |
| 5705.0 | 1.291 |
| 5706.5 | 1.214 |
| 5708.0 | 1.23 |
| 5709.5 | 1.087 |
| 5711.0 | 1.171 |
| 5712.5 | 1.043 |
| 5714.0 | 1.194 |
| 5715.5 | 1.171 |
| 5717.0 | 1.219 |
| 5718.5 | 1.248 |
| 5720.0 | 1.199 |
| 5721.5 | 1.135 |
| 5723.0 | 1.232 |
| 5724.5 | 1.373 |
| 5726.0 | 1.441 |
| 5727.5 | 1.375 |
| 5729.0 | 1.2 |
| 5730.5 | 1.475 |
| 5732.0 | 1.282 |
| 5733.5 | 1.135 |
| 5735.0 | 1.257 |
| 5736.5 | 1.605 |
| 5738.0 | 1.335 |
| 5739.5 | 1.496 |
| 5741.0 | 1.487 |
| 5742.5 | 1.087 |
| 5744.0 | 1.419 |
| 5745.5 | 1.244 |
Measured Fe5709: 1.46 AA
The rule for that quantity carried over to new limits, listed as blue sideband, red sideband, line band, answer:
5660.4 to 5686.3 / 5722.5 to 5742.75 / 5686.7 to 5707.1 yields 1.43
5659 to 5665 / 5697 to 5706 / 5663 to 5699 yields -0.57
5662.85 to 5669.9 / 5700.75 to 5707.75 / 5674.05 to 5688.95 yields 0.31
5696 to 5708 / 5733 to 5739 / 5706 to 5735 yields 1.75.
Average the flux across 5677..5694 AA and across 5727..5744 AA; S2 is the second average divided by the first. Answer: 1.10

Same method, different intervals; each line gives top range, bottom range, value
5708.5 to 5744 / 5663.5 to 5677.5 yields 0.93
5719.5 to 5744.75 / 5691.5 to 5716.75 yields 1.09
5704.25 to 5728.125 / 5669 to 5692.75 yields 0.95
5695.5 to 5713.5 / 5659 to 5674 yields 0.92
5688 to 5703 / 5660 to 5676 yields 0.92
